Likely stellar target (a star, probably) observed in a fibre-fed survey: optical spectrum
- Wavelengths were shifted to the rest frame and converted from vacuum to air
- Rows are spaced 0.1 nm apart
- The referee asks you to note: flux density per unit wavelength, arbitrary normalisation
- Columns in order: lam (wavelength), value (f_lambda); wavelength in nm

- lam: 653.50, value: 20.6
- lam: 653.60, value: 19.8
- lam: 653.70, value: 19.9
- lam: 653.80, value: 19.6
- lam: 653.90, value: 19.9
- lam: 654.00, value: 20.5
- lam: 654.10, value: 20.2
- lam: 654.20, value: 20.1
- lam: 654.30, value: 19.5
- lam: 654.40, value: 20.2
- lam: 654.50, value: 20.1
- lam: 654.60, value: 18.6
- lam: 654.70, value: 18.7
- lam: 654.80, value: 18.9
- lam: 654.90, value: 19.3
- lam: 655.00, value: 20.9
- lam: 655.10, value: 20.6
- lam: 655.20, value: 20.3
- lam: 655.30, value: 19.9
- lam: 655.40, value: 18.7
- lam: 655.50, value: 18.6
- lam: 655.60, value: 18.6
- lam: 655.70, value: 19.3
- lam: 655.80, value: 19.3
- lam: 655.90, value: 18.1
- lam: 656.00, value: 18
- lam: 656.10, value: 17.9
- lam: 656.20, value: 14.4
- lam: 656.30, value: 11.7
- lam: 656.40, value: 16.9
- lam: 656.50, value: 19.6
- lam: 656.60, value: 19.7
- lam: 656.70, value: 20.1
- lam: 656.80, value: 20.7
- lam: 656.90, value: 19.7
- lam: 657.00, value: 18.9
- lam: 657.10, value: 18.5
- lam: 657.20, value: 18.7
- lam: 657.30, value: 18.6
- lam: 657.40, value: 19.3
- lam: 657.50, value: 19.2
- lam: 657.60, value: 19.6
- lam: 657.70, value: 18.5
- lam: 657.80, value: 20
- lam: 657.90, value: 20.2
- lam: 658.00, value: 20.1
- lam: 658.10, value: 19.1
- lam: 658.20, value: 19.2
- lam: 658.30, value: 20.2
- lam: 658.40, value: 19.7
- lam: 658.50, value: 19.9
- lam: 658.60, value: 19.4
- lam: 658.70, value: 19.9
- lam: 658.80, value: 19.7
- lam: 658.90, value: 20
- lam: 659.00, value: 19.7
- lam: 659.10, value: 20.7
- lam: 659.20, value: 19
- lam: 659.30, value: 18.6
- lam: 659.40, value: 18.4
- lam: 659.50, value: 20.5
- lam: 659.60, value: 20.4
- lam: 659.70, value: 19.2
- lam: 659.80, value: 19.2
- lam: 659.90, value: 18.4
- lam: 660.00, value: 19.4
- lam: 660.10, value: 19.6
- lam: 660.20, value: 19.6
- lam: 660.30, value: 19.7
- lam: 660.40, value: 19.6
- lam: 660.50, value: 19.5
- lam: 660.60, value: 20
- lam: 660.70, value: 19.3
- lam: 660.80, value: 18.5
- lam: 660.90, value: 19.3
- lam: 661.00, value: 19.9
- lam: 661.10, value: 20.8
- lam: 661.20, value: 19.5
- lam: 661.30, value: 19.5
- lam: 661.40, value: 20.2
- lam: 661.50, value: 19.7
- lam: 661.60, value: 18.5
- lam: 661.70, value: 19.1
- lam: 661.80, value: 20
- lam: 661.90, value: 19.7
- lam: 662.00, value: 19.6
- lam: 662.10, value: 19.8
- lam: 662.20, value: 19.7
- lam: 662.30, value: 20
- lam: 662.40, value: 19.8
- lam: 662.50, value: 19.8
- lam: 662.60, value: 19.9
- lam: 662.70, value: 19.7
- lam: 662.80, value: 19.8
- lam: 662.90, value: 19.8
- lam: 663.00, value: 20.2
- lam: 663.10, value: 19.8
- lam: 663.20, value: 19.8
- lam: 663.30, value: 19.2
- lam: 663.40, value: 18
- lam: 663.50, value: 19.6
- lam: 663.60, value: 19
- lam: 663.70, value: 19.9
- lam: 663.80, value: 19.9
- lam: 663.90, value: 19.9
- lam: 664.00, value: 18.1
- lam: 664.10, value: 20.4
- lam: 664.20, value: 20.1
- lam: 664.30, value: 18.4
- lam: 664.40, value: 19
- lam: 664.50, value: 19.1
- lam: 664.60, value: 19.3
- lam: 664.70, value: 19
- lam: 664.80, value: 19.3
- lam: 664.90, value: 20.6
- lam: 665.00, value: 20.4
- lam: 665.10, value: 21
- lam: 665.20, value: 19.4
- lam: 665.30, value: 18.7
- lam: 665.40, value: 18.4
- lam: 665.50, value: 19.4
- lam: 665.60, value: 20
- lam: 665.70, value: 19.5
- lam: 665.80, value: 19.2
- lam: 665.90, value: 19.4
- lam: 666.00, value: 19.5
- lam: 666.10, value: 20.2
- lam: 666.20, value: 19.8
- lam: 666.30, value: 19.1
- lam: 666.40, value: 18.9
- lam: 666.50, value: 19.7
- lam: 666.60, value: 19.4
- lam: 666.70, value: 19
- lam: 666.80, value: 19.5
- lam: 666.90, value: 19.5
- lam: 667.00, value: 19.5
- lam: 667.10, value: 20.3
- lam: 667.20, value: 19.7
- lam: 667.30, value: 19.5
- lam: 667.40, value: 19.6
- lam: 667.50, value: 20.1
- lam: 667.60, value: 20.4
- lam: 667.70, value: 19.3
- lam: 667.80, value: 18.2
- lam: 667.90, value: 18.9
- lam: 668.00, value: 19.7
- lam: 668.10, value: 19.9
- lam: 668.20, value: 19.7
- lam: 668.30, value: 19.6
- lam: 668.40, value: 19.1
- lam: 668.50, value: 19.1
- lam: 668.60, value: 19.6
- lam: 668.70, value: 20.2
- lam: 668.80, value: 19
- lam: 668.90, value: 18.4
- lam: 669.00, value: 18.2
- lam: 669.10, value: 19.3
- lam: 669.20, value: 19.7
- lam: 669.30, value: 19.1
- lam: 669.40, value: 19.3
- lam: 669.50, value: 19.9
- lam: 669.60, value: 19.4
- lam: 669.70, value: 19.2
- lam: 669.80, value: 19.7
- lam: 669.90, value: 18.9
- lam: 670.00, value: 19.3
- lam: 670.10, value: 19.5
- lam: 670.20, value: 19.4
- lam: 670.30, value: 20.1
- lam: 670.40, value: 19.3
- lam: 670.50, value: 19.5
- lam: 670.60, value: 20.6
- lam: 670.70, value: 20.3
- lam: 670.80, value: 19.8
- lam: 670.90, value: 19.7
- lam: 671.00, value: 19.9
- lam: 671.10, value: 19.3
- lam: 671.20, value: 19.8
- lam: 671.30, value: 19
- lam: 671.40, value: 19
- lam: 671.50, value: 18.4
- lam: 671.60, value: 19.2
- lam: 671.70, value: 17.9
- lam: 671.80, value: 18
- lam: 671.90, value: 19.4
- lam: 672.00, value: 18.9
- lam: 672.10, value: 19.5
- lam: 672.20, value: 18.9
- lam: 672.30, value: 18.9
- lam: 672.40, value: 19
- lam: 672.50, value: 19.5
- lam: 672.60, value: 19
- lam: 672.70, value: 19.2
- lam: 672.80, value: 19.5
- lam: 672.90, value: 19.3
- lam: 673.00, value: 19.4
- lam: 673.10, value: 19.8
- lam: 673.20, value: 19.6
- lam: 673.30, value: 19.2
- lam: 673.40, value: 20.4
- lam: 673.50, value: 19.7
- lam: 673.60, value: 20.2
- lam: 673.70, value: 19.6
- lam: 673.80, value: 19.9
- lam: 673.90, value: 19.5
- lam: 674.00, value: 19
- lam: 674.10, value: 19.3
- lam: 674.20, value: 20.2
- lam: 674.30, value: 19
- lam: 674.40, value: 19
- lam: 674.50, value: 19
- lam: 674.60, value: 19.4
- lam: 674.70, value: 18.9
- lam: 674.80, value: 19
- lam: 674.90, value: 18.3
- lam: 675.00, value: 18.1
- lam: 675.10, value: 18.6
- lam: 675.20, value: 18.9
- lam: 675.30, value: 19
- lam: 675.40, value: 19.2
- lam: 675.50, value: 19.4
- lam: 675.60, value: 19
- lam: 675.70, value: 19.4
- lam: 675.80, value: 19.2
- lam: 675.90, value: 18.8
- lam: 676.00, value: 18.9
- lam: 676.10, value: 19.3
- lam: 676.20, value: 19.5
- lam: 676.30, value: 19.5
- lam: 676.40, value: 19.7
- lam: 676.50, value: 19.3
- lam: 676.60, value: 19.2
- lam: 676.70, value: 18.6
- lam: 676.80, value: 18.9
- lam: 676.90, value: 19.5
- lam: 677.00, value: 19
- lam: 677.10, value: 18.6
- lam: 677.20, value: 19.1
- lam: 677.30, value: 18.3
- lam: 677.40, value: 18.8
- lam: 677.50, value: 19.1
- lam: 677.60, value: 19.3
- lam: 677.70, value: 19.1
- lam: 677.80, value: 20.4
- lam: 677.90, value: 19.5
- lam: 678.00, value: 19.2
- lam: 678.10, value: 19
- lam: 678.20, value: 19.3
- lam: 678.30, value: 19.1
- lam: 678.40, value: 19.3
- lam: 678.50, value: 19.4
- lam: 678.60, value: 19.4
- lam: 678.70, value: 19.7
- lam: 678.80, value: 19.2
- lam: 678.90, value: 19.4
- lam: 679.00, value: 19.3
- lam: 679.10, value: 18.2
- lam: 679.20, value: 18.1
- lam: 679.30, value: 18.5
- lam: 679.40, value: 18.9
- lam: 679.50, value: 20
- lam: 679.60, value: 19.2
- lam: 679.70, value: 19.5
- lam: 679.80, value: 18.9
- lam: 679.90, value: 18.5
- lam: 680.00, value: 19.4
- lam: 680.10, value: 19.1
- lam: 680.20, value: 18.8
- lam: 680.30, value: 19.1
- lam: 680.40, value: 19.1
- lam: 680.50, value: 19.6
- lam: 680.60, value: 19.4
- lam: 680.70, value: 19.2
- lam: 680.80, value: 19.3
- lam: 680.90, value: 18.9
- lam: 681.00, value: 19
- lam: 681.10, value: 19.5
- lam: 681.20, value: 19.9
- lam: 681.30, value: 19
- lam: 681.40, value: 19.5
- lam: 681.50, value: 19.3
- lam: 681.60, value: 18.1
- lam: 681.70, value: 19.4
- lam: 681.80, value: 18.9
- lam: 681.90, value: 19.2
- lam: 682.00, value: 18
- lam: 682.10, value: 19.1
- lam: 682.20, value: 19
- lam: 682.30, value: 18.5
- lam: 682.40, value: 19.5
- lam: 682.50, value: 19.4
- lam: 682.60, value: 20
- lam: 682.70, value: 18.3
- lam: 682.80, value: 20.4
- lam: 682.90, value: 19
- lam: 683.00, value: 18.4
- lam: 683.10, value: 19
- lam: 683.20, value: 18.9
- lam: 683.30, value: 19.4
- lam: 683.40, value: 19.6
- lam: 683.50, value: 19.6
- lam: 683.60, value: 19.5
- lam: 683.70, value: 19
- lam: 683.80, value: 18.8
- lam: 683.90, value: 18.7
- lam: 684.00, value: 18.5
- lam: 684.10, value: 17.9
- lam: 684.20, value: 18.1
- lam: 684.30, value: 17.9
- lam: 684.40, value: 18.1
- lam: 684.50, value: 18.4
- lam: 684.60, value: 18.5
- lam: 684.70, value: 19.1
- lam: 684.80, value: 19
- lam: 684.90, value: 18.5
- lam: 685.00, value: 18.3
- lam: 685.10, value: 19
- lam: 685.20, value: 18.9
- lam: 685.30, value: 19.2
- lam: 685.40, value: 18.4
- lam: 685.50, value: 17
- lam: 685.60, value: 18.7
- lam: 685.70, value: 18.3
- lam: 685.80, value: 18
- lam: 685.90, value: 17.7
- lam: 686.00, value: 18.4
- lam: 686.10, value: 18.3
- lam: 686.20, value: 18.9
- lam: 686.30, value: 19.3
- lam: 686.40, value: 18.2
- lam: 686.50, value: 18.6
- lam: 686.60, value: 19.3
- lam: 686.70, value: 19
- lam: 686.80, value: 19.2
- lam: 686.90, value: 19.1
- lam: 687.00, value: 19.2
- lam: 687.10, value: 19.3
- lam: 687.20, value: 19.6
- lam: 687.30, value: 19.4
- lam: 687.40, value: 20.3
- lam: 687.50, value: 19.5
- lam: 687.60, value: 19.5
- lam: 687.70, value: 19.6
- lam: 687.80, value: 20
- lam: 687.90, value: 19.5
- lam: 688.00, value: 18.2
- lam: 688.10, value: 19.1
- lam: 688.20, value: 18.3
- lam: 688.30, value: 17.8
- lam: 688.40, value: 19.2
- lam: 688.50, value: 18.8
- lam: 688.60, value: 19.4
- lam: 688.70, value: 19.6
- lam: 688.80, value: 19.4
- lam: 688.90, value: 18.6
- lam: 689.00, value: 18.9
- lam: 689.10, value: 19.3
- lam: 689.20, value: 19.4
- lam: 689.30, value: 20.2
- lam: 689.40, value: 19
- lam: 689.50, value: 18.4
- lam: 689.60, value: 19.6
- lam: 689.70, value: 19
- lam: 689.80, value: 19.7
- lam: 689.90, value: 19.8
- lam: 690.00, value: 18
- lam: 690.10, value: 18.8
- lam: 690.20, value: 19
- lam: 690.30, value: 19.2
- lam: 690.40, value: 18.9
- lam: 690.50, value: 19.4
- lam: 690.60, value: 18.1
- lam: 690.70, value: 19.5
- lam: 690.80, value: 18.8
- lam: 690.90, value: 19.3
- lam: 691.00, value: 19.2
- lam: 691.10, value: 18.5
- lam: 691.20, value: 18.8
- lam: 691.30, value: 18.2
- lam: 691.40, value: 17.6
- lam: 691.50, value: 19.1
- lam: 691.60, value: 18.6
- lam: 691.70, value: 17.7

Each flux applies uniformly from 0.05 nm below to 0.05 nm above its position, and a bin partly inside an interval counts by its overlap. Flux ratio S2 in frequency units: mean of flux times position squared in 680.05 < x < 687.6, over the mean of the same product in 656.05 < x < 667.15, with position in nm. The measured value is 1.0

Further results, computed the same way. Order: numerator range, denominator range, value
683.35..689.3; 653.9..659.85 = 1.07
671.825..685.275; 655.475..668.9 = 1.04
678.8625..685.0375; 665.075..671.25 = 1.01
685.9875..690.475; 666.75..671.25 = 1.04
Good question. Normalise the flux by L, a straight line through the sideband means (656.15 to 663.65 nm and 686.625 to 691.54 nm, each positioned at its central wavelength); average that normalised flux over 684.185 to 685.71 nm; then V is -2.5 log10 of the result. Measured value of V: 0.04 mag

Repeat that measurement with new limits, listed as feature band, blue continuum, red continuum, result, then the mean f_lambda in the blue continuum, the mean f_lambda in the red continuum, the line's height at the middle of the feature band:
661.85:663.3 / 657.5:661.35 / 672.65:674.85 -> -0.014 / 19.6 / 19.5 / 19.5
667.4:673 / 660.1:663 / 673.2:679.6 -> 0.003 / 19.7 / 19.2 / 19.4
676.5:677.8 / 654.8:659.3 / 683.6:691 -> -0.004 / 19.1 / 18.9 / 19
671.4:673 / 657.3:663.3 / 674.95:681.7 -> 0.017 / 19.6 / 19.1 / 19.3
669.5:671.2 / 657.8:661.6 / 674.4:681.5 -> -0.017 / 19.6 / 19.1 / 19.3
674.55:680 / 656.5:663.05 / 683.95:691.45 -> 0.002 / 19.6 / 18.9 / 19.1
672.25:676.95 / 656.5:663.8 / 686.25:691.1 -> 0.005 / 19.6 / 19.1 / 19.3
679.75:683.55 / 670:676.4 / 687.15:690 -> 0.007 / 19.3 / 19.2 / 19.3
